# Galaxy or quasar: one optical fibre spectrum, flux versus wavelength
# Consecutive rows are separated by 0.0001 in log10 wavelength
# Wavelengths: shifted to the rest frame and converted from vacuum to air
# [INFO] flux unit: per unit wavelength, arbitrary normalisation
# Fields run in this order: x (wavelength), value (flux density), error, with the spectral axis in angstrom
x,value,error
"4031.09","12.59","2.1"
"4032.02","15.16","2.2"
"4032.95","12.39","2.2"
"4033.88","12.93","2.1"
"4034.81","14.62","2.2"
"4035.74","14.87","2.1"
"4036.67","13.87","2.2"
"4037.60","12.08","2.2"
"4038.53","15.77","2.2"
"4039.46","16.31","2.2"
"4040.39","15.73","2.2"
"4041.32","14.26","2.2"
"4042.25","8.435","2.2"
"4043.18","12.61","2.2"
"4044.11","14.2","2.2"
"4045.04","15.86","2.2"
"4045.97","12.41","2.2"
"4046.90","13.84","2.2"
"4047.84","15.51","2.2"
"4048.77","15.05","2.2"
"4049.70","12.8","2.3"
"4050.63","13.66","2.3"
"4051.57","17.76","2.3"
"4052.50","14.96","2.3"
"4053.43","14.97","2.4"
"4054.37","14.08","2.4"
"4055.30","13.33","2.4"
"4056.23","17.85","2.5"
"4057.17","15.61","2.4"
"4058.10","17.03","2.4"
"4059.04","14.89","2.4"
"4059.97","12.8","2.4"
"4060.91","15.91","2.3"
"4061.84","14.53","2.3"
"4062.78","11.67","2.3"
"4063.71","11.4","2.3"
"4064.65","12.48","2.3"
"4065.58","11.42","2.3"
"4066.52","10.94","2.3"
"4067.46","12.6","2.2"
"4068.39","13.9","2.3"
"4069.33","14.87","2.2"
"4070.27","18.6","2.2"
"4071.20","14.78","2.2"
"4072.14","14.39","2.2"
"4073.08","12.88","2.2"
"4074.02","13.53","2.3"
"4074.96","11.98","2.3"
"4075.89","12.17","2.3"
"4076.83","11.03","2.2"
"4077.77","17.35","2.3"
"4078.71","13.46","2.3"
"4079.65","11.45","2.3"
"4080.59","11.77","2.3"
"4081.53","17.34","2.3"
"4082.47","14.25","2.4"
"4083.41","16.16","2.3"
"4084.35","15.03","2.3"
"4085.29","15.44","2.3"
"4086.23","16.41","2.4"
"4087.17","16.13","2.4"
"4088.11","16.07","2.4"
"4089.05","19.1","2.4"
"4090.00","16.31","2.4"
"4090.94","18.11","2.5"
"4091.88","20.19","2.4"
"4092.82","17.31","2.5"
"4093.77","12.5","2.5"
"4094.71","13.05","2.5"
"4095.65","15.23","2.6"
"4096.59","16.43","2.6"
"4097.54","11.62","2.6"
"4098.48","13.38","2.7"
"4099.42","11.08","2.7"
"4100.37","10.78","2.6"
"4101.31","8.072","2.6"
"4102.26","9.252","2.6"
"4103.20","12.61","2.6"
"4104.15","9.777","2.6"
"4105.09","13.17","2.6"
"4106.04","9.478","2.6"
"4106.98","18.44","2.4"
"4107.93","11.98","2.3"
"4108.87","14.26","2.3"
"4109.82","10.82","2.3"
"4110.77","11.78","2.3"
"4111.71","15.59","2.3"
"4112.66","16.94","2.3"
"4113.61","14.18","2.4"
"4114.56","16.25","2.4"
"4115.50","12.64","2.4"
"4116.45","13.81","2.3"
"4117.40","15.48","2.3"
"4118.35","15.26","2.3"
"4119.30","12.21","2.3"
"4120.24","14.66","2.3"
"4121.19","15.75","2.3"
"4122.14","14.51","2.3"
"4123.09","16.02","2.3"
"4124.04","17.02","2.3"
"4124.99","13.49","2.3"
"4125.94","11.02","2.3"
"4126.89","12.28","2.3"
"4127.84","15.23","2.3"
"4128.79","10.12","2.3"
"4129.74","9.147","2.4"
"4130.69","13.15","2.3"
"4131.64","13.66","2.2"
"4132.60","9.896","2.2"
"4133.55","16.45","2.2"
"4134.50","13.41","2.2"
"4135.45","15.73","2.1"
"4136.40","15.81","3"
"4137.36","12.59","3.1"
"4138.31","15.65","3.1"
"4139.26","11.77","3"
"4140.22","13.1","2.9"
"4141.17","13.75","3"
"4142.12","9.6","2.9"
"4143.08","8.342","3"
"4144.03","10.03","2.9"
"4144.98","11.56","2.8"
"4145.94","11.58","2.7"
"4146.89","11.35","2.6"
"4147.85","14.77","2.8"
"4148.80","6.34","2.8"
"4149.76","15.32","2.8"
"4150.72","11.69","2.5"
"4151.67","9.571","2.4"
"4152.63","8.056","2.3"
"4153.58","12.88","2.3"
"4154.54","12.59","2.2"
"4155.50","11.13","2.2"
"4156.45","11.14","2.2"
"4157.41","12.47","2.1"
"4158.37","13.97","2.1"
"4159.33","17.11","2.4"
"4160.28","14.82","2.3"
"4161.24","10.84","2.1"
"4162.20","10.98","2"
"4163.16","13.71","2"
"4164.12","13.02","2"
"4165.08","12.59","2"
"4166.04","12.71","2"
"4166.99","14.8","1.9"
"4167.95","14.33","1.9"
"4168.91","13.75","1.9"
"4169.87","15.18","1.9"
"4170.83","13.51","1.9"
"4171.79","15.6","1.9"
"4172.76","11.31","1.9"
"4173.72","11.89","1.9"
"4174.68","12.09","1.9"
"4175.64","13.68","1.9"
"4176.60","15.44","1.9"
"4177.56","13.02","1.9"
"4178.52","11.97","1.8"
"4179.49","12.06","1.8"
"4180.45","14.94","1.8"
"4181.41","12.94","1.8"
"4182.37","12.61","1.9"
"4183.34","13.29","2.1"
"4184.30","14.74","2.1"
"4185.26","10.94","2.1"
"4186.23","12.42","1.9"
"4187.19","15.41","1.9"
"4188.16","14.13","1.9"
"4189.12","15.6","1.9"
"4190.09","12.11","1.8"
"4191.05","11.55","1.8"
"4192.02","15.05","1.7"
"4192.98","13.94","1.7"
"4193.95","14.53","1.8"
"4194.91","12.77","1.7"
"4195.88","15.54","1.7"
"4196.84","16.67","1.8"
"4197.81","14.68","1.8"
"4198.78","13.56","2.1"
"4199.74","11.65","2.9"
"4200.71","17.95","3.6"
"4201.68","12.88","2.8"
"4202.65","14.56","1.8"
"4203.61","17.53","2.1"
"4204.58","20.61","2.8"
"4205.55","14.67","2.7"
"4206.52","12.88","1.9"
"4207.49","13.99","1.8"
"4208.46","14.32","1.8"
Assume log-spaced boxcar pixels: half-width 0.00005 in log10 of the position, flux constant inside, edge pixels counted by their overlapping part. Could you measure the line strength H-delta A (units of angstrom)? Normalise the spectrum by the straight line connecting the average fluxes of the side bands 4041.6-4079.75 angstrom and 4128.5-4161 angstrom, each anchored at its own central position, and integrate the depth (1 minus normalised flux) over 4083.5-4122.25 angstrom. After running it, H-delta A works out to -3.18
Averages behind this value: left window 13.9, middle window 14.2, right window 12.3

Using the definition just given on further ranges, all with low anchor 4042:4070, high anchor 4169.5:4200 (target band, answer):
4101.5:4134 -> 1.0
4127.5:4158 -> 3.6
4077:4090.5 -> -1.4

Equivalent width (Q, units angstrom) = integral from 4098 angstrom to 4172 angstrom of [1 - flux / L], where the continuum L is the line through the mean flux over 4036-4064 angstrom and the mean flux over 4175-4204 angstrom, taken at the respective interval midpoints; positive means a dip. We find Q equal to 6.2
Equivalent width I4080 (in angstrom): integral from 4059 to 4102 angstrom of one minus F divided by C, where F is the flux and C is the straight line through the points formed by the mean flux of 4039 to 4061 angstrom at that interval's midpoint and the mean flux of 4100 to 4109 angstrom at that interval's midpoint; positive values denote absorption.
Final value -4.0 angstrom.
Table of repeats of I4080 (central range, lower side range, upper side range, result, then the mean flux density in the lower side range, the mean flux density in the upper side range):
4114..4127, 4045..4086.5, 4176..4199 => -0.3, 14.2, 13.7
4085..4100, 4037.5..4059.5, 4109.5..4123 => -1.1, 14.6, 14.4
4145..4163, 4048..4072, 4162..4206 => 2.5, 14.3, 13.9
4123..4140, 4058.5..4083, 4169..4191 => 0.1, 13.6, 13.4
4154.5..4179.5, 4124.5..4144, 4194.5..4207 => 1.2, 12.7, 15.1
